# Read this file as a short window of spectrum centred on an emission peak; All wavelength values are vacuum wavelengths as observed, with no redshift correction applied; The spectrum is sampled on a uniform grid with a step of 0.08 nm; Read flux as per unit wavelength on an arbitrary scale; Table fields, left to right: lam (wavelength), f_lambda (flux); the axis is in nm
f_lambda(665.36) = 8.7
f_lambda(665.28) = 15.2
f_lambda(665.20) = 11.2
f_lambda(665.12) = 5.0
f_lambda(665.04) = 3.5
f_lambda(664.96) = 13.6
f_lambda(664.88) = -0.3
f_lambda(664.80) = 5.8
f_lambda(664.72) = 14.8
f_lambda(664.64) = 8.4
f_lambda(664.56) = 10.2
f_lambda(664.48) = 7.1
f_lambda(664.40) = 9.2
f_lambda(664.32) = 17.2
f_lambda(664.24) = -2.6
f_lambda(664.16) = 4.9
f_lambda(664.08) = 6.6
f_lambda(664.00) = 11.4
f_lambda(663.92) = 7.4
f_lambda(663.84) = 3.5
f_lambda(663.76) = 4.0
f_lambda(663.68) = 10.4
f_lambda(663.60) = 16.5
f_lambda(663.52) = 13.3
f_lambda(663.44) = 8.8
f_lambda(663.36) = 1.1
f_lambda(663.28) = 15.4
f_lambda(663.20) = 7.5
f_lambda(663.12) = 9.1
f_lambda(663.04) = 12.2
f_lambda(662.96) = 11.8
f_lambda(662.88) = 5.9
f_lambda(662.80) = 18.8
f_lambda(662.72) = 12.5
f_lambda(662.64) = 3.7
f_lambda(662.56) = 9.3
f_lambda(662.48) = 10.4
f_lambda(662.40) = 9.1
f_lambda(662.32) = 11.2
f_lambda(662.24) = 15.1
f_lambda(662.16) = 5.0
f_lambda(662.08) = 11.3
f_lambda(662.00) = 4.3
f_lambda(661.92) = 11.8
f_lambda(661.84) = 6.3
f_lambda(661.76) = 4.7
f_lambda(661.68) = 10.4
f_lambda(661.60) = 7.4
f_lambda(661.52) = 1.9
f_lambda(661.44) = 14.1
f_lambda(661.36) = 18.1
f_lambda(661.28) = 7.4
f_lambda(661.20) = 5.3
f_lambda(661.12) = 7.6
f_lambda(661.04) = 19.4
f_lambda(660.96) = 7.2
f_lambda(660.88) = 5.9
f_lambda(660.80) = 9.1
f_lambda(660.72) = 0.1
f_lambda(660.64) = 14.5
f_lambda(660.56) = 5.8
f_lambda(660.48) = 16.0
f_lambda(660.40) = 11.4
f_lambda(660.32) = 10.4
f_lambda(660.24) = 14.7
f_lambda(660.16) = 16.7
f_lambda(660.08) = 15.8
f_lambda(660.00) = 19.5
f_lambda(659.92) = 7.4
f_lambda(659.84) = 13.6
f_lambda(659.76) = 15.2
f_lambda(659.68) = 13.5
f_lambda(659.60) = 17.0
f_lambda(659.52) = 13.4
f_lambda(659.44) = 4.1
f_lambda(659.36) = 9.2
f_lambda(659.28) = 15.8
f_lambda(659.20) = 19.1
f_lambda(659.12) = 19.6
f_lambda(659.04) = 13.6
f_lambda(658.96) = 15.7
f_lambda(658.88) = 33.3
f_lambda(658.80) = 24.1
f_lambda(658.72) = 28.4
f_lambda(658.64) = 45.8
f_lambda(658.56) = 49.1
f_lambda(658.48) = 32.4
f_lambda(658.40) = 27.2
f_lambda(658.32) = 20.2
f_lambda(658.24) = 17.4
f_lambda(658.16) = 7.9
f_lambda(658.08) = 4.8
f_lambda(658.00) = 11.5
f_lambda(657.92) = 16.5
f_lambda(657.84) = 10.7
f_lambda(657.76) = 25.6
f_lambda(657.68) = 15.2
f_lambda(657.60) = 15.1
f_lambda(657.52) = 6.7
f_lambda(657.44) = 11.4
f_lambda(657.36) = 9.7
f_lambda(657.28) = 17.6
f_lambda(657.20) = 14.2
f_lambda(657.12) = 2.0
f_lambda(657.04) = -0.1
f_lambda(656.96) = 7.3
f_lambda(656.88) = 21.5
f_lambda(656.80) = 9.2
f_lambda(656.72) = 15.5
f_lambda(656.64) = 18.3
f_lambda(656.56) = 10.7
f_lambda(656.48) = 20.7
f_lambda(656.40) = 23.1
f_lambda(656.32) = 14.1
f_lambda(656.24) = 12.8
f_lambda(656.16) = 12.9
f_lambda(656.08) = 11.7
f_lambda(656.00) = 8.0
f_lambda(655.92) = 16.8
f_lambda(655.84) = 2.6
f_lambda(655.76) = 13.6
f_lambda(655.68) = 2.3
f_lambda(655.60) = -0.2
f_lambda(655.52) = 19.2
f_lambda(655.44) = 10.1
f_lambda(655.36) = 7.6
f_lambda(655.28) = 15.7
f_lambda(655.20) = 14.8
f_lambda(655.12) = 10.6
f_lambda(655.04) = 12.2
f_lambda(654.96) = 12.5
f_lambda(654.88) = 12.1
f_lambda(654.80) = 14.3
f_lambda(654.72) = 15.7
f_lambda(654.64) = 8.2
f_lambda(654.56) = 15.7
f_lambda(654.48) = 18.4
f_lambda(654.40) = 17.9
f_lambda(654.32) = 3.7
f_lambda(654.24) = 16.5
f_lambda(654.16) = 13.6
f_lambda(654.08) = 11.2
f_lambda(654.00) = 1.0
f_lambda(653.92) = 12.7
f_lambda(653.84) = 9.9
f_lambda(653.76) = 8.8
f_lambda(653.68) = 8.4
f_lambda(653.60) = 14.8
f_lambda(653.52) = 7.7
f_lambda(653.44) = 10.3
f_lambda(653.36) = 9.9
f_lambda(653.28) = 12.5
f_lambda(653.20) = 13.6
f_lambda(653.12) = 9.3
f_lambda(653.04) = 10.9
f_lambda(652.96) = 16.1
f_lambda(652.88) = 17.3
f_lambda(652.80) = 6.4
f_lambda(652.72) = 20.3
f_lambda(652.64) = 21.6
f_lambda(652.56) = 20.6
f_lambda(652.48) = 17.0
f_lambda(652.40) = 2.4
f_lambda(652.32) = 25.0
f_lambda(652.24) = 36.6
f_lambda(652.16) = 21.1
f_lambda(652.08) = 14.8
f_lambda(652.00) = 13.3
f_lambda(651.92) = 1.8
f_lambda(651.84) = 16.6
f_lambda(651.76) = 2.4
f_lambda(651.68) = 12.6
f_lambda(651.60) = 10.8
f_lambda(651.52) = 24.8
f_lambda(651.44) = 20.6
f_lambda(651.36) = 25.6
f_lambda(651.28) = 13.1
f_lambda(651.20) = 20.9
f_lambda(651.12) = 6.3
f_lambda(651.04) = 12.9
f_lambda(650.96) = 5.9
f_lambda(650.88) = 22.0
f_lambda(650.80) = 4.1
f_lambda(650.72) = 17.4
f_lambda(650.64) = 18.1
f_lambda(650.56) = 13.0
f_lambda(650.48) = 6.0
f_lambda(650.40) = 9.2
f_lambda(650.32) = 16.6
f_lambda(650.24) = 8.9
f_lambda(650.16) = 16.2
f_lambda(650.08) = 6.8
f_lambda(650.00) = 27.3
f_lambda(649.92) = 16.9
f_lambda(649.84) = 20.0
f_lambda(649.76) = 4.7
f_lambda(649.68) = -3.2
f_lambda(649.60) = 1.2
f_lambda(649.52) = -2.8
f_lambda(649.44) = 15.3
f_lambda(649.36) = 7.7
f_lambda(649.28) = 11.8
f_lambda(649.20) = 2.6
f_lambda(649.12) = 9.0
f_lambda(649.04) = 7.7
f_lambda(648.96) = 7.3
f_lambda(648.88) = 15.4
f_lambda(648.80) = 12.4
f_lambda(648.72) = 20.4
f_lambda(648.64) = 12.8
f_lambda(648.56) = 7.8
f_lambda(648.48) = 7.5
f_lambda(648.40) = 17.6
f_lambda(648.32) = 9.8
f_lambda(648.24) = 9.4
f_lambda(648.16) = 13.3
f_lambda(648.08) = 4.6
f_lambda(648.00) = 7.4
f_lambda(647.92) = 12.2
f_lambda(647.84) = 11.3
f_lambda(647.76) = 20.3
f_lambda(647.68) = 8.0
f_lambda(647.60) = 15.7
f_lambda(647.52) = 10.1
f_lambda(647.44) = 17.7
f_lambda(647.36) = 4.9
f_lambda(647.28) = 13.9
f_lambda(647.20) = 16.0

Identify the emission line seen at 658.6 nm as [O III] 5007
